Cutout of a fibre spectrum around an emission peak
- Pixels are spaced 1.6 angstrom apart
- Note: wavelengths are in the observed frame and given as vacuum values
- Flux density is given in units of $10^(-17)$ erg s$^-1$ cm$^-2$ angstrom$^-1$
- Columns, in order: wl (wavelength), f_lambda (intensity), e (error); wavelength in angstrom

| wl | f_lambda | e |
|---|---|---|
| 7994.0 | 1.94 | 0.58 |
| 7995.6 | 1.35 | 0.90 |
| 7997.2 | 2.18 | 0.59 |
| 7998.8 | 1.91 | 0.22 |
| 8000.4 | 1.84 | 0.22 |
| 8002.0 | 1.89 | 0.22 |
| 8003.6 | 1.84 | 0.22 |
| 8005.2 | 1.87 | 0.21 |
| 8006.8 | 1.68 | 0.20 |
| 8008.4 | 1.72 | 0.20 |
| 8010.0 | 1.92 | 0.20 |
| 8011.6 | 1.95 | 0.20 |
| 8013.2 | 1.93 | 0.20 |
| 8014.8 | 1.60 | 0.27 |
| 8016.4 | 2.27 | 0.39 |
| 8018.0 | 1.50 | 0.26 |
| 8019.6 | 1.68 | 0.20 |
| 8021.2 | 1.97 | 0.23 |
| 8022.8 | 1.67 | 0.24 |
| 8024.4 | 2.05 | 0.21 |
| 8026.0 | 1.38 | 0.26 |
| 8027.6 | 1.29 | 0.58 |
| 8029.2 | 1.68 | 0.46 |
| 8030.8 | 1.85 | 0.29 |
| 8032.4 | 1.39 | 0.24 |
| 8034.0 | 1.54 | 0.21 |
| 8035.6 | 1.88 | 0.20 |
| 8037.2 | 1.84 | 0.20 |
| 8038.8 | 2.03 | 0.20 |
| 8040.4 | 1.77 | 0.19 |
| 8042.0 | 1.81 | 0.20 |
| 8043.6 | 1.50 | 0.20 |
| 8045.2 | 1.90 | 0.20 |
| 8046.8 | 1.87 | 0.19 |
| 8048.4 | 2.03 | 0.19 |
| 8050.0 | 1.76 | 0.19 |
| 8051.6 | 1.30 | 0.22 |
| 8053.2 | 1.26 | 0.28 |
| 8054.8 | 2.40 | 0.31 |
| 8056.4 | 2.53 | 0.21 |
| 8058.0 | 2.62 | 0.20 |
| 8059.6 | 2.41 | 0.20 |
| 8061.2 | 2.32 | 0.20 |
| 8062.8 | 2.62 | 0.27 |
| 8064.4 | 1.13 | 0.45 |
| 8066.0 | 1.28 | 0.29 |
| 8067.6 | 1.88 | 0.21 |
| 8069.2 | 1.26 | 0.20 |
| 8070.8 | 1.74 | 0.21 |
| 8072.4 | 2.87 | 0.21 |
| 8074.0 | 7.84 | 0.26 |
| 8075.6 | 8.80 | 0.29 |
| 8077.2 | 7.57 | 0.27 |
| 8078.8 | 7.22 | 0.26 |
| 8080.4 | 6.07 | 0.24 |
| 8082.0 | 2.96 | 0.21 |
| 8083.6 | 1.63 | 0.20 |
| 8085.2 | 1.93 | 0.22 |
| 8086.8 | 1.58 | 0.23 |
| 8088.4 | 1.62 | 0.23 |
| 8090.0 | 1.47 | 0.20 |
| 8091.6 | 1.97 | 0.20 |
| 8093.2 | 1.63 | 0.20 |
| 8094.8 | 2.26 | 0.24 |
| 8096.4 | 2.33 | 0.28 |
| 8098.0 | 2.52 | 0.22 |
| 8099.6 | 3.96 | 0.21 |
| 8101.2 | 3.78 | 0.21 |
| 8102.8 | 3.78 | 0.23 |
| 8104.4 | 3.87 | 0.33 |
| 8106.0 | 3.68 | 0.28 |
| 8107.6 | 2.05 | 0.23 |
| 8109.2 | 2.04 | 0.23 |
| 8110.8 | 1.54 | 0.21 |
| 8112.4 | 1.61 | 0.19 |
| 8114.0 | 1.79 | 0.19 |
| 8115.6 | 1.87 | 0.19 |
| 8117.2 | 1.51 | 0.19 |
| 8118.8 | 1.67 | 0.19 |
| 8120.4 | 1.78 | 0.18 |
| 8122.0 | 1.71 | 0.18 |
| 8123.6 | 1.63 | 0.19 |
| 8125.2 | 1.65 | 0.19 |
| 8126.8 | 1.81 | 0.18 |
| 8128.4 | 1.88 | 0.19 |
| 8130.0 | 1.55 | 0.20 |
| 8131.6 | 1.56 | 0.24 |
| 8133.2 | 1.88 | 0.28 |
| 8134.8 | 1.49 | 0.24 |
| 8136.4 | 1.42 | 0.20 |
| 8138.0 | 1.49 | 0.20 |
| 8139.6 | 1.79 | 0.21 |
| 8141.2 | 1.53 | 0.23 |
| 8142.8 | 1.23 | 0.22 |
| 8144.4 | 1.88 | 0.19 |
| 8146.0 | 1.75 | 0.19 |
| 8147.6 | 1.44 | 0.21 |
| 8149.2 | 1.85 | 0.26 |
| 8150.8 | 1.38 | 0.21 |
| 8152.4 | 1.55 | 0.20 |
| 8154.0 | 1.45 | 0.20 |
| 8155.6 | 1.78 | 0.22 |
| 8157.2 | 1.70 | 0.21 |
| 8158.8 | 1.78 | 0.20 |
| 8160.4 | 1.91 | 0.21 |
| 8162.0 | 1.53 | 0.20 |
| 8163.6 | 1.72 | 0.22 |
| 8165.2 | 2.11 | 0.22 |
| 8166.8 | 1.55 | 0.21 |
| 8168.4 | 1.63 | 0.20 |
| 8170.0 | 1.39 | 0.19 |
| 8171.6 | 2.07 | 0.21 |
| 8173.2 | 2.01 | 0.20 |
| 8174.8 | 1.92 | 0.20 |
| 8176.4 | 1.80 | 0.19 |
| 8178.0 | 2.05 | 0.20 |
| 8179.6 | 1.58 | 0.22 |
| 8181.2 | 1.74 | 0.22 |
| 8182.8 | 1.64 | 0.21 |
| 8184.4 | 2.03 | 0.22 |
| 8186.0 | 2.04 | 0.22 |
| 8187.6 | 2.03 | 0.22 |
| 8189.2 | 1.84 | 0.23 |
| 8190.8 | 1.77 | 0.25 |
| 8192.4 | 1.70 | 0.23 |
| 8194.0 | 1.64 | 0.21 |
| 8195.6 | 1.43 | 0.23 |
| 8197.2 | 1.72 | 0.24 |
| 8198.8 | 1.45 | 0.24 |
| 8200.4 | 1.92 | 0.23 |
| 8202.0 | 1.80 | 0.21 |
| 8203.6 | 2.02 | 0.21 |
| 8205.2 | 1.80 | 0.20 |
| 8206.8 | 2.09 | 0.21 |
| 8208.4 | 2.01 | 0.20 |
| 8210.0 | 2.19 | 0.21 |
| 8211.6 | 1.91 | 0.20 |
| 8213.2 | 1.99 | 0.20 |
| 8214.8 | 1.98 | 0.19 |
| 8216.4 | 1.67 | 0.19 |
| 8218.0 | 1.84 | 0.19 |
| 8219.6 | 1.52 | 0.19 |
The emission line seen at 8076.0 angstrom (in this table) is H-alpha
